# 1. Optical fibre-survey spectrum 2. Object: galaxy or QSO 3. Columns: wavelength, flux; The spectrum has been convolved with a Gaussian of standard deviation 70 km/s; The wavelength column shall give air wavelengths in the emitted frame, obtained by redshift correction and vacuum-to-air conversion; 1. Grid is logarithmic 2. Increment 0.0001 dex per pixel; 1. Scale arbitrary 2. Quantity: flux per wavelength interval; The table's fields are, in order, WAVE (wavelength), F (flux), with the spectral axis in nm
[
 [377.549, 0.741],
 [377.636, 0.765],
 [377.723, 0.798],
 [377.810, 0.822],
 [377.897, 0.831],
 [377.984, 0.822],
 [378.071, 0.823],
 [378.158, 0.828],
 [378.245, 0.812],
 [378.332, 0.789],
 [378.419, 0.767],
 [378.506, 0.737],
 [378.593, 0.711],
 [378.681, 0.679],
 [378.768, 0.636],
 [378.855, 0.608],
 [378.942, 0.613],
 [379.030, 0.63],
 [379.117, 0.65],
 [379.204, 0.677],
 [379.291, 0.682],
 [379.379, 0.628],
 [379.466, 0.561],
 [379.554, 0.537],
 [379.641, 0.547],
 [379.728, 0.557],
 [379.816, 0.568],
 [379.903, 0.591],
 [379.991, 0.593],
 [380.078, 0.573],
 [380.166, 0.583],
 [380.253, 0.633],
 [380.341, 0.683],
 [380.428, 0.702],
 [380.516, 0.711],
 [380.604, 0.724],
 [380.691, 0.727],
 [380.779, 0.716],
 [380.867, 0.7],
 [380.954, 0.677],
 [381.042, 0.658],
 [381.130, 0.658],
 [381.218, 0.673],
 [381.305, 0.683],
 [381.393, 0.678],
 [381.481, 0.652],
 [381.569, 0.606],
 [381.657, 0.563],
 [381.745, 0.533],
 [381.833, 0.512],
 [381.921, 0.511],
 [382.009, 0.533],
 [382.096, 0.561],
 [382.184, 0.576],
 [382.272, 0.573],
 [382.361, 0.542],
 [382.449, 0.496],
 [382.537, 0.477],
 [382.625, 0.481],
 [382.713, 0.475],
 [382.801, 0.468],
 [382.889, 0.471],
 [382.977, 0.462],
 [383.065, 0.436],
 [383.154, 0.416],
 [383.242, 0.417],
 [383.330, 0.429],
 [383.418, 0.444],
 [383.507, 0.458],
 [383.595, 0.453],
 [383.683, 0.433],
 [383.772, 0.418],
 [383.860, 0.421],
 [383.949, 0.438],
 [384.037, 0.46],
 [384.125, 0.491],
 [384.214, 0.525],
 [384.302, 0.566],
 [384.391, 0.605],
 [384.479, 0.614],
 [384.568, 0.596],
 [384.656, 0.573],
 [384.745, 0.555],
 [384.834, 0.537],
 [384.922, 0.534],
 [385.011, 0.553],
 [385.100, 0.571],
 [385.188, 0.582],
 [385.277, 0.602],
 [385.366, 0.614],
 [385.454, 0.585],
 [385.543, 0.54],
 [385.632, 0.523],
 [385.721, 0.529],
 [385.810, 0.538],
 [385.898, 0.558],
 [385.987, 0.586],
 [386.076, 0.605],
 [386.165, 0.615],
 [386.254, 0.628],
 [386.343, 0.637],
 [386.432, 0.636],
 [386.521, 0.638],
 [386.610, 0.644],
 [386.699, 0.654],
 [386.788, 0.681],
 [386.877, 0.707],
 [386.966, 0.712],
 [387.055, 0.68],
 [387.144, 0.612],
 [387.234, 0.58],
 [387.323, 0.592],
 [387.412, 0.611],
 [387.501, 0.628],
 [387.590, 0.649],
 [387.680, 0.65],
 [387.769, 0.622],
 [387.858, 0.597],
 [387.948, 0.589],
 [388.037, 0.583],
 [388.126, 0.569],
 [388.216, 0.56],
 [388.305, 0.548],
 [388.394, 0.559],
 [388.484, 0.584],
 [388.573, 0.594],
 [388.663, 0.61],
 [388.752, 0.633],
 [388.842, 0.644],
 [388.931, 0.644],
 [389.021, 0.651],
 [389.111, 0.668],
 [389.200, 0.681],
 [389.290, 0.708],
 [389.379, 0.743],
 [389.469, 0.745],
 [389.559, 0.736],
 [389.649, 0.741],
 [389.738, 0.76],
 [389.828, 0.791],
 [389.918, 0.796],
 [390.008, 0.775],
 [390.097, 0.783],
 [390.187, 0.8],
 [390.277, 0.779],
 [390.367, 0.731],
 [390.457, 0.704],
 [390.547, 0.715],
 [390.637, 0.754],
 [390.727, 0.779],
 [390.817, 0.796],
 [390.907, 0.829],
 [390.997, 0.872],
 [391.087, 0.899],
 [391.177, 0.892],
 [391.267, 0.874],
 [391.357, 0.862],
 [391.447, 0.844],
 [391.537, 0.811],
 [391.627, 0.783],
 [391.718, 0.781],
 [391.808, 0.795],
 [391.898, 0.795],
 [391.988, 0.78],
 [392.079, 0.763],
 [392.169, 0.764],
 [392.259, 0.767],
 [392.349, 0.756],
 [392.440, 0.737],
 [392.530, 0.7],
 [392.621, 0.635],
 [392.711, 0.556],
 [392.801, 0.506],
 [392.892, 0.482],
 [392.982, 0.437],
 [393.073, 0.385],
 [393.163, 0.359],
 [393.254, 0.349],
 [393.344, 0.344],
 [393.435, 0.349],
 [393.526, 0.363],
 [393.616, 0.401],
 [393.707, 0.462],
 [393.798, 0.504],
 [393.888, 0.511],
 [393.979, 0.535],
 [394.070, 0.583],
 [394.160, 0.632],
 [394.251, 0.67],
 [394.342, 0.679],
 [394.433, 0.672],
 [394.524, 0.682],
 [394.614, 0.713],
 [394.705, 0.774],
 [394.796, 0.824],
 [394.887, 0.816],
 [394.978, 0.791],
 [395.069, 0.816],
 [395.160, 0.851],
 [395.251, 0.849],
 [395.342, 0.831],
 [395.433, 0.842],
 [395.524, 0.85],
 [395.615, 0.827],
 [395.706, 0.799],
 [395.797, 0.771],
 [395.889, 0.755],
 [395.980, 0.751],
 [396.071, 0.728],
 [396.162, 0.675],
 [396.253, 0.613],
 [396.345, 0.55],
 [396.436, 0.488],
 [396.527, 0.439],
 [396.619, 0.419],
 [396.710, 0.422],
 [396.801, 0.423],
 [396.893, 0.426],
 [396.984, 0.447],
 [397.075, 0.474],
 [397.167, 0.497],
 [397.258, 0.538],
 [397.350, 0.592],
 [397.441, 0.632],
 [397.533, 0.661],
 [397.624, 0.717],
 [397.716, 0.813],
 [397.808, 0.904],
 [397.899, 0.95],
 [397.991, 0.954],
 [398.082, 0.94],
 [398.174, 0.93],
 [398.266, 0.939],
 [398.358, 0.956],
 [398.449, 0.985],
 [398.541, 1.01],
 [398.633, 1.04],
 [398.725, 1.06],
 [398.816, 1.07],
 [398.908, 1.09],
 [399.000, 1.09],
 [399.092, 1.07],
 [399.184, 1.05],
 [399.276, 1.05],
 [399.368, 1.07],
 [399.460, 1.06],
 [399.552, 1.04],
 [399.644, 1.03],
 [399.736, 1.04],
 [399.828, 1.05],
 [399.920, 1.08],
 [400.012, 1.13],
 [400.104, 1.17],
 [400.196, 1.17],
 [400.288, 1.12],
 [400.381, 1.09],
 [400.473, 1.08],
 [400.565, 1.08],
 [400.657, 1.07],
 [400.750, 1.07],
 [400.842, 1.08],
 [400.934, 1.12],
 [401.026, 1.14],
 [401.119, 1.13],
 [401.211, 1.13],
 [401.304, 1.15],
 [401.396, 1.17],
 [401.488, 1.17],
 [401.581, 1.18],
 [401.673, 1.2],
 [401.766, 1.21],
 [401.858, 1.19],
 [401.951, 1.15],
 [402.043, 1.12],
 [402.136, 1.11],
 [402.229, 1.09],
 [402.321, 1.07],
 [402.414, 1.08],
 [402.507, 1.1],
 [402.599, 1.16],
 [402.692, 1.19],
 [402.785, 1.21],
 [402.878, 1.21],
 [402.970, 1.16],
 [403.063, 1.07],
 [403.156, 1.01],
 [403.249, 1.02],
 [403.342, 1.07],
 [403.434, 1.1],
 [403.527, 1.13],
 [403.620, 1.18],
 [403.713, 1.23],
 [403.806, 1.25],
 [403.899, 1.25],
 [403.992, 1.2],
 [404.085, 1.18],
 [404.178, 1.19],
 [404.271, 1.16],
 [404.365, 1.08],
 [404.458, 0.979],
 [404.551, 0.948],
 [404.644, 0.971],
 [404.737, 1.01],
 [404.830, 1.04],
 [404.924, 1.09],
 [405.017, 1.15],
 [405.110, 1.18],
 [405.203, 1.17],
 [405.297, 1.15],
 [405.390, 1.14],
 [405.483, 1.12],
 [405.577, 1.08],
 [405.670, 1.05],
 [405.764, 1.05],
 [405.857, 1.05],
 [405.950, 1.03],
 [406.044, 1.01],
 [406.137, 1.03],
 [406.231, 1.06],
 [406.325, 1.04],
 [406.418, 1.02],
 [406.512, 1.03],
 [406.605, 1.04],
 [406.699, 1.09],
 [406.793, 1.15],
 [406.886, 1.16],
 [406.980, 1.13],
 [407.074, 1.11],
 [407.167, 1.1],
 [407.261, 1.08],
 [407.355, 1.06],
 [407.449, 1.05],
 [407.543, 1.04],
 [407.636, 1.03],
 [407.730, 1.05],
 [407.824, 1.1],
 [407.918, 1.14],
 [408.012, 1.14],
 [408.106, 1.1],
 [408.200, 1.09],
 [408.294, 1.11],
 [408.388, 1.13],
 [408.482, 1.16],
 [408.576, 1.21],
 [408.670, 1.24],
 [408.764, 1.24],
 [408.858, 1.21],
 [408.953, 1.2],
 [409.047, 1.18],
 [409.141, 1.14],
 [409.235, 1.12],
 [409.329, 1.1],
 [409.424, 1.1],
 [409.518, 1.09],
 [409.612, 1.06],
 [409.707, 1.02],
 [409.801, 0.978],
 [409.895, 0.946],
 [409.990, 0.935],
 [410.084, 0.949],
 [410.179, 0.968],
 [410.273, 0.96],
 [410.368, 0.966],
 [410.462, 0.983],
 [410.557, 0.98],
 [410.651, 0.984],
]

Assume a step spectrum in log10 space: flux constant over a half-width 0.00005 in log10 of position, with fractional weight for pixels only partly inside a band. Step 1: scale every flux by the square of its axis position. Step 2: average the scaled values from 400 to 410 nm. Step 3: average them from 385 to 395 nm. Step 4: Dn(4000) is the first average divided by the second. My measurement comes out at 1.83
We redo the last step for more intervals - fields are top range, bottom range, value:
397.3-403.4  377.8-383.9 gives 1.94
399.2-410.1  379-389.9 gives 2.06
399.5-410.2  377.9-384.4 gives 2.11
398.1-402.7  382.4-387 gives 2.19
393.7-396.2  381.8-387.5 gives 1.40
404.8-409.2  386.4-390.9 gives 1.80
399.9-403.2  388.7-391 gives 1.62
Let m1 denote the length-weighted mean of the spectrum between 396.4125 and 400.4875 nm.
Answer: 0.872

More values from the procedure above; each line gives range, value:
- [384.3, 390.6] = 0.637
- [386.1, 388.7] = 0.619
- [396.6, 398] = 0.612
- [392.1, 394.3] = 0.536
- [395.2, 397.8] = 0.641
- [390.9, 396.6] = 0.676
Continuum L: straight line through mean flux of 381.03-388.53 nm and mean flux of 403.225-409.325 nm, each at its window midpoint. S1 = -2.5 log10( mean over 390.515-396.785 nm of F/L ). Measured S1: 0.16 mag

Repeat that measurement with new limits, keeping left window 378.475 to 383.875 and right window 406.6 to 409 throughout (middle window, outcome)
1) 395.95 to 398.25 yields 0.37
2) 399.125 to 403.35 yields -0.13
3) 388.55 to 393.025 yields 0.06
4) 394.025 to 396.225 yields 0.14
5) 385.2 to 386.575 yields 0.15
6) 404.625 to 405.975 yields -0.02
